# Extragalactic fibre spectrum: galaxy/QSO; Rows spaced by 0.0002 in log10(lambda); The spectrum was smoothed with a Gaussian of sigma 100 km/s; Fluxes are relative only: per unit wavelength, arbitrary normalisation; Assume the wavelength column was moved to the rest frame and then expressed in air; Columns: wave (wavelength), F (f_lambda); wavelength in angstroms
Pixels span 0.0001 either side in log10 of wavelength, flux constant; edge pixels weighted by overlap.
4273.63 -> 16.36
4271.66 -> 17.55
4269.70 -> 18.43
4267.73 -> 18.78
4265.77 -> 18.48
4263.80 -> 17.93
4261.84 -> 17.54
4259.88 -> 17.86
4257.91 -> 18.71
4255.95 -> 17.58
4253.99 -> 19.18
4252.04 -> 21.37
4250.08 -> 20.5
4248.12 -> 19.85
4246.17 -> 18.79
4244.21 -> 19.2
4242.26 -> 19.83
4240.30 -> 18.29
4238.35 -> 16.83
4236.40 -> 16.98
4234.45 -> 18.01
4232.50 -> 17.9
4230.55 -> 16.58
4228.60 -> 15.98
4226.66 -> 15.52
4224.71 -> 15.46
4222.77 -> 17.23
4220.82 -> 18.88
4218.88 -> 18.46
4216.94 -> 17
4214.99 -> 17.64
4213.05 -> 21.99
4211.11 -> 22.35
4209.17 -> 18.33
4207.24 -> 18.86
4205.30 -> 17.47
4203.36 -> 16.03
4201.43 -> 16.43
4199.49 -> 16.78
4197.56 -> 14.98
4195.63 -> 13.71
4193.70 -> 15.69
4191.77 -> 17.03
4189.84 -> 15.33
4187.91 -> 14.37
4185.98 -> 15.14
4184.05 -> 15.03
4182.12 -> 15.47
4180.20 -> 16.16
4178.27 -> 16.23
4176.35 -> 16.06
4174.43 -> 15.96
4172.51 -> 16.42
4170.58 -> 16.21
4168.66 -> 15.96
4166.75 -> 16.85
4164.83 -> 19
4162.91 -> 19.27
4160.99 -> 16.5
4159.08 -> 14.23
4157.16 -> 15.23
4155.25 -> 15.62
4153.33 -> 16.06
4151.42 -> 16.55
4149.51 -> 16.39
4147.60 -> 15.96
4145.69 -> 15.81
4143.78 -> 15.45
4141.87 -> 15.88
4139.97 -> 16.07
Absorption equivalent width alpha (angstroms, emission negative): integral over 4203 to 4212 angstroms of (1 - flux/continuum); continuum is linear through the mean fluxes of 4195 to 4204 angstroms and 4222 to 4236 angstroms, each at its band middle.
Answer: -1.6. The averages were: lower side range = 15.7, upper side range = 16.7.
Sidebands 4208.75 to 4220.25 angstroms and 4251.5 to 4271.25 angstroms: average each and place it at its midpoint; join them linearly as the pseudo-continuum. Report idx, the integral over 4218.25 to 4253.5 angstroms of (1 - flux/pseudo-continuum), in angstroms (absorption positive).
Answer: 1.5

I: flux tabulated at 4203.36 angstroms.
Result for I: 16.03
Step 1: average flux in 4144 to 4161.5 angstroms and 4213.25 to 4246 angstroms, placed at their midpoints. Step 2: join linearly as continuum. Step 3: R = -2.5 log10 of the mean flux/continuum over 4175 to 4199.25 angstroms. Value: 0.076 mag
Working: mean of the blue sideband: 15.8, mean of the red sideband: 17.6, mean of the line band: 15.5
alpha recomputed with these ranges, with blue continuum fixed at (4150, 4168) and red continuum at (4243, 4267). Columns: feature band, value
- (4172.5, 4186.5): 1.1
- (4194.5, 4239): 1.5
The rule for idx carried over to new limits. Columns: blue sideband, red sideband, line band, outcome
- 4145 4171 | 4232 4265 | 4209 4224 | -0.9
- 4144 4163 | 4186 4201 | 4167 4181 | -0.4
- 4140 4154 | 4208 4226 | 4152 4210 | 3.4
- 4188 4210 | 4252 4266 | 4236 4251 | -0.8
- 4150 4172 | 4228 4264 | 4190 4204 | 1.2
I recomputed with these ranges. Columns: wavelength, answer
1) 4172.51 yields 16.42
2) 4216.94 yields 17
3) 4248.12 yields 19.85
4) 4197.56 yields 14.98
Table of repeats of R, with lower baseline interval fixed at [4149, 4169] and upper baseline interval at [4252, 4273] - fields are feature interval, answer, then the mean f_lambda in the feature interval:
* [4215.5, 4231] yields 0.046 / 16.9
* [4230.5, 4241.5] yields 0.020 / 17.5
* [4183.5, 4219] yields 0.020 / 17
